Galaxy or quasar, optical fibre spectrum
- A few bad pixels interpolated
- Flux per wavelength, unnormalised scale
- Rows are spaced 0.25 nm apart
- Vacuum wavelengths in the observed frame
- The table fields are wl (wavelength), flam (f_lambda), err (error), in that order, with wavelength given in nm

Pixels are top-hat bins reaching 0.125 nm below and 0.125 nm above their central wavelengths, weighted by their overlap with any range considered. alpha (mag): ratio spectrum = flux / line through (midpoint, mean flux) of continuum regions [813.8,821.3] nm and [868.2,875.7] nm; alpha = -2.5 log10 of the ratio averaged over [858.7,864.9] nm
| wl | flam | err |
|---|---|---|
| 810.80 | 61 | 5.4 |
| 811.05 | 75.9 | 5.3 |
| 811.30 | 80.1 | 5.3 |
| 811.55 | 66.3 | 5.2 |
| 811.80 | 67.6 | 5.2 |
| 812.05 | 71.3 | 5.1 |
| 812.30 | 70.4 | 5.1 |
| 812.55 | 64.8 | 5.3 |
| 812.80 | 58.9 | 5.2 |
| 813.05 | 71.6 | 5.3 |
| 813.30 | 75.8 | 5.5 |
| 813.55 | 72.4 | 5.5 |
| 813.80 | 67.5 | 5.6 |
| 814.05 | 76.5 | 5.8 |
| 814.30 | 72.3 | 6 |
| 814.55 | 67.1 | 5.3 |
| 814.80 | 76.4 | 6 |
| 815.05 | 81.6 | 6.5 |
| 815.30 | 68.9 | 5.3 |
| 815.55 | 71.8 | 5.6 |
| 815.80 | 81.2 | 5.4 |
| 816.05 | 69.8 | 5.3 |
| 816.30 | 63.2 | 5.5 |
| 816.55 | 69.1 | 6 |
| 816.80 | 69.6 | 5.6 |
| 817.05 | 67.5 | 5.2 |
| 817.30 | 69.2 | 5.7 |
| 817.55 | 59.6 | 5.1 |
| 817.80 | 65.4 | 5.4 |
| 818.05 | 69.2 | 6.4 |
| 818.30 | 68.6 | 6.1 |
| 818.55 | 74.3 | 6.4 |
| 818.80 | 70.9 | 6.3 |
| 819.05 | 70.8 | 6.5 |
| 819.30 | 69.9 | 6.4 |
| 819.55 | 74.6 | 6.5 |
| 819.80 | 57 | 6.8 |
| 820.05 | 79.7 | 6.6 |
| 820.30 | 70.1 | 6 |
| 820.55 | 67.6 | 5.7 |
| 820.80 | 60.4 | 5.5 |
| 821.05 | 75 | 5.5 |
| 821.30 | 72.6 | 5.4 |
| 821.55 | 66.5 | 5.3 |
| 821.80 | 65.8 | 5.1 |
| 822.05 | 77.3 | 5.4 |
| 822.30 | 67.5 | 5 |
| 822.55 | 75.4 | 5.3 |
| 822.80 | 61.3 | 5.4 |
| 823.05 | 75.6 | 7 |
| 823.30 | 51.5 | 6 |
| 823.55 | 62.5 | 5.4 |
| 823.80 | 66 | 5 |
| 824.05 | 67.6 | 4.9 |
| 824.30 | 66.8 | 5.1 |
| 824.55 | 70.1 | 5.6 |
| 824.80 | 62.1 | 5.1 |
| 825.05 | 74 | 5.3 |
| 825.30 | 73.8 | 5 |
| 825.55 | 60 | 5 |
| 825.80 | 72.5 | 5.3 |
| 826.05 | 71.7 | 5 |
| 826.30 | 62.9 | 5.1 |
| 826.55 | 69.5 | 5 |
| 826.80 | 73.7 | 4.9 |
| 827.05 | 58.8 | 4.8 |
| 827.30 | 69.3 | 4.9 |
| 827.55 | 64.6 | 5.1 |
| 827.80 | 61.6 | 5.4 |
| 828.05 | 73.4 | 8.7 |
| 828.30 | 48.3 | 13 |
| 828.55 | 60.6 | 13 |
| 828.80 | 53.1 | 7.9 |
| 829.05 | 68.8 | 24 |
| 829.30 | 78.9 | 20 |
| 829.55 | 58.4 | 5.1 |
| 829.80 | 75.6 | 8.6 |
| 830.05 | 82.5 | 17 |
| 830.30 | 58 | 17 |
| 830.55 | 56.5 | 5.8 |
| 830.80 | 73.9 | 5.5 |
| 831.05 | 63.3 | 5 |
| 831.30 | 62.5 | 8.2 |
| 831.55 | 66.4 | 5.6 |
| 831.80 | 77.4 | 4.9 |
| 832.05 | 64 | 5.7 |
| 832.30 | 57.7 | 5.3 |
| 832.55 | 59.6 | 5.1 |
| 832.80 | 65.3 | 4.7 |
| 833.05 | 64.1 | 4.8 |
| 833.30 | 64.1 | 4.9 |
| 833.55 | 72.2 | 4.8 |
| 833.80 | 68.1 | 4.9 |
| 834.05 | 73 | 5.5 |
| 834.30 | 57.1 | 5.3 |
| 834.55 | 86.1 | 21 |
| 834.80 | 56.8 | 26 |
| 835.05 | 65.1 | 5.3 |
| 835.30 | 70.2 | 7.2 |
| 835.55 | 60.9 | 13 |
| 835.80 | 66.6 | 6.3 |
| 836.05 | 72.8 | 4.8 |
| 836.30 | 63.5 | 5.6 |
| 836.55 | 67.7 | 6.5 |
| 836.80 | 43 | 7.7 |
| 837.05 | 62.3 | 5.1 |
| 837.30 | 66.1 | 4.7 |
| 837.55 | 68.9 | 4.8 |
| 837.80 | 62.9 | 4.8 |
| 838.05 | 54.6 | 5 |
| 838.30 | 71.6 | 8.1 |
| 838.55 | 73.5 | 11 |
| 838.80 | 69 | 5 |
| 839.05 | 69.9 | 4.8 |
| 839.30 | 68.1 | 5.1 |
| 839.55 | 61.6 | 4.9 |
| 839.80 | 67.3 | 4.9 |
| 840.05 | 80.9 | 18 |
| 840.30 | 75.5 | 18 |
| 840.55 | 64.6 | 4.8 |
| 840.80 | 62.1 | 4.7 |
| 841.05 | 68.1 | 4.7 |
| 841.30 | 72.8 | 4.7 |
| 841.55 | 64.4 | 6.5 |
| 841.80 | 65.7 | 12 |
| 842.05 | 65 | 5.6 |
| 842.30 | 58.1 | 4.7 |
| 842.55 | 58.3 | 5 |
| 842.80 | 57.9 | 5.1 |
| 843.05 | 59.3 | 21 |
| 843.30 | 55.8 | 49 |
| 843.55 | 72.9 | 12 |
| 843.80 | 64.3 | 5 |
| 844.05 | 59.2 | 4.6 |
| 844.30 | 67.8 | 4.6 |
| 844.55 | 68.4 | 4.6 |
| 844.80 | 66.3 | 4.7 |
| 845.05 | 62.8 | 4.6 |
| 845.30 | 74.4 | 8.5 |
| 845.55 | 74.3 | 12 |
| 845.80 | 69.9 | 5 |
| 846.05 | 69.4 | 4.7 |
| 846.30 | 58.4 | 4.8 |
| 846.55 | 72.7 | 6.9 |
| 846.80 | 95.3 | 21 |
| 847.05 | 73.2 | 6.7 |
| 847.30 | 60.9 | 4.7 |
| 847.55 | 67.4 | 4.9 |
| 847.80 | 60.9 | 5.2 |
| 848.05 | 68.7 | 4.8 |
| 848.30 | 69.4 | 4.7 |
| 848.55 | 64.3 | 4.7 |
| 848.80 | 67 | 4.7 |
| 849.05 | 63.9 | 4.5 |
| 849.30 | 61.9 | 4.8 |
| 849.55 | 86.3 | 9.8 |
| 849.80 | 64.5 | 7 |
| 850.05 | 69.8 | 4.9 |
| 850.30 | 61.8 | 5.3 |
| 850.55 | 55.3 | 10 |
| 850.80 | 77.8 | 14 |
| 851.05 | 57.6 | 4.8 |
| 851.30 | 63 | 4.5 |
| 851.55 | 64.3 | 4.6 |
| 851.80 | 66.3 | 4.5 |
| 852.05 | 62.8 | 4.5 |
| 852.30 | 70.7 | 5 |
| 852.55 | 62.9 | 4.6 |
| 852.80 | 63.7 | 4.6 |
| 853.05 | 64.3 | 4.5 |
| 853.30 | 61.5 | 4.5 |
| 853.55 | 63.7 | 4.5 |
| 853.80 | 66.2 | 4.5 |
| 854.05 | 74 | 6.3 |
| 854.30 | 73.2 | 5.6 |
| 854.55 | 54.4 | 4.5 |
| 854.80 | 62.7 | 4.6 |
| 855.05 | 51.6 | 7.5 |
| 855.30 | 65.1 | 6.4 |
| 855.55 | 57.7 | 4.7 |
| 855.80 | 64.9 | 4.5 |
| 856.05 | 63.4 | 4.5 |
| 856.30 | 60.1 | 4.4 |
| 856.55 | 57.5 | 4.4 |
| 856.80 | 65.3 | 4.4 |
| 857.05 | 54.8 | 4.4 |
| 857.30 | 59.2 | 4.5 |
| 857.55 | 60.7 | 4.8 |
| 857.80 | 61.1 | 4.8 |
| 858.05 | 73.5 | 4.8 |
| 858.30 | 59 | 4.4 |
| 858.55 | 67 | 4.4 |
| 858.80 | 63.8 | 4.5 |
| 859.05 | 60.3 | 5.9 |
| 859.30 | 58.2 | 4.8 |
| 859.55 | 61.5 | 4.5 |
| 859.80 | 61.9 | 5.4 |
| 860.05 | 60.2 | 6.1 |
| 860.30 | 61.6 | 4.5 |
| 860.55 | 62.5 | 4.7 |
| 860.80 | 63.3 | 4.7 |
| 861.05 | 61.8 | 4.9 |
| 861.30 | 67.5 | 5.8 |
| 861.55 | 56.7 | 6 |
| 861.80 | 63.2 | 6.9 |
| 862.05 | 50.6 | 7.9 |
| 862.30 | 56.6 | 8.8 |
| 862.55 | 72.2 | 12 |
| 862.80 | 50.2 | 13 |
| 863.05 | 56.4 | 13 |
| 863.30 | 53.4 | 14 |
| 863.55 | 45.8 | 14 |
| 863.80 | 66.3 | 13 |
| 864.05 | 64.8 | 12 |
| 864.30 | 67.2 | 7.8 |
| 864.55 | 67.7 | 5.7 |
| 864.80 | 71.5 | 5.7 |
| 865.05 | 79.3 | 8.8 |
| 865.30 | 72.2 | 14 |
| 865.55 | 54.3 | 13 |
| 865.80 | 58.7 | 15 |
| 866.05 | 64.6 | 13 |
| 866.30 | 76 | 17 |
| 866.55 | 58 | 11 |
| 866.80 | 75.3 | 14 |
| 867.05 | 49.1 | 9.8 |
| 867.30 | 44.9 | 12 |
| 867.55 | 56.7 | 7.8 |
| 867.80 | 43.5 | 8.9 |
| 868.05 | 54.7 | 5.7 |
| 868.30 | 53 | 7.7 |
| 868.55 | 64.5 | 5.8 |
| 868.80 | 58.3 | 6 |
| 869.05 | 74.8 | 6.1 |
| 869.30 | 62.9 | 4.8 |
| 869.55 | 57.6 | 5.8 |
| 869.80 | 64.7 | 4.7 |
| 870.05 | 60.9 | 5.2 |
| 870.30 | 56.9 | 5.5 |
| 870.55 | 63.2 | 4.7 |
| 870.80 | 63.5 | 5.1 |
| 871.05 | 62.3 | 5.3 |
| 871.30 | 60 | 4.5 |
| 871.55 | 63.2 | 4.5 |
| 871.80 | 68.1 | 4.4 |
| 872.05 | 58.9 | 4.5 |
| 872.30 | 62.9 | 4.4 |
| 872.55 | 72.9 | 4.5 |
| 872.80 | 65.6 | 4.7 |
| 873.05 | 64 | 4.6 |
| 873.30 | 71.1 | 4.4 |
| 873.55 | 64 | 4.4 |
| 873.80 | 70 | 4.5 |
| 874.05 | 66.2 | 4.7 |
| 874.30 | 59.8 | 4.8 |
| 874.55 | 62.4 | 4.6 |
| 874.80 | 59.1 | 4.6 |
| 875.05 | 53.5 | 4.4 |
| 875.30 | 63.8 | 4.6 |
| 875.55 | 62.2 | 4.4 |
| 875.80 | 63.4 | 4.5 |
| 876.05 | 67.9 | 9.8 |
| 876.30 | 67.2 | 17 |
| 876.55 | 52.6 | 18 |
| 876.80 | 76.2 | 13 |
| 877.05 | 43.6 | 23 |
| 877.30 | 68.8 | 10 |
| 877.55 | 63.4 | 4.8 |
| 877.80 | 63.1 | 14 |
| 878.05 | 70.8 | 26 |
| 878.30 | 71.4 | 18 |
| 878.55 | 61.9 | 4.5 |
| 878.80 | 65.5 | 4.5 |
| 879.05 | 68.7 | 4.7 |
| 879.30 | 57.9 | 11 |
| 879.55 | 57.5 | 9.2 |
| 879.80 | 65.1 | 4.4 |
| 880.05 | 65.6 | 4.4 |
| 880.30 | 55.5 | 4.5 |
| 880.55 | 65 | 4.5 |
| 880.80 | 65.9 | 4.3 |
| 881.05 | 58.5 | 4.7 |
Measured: 0.06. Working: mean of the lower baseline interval 70.2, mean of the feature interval 61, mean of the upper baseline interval 63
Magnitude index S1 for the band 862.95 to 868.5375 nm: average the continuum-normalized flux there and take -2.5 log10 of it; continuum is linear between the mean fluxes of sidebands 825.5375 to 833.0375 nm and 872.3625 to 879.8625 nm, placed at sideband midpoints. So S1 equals 0.06 mag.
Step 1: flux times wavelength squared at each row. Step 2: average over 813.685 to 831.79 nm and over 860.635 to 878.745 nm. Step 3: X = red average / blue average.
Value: 1.02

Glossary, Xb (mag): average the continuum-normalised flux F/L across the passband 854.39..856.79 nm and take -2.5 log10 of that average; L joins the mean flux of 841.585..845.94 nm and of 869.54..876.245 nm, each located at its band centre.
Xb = 0.07 mag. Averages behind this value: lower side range 64.7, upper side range 63.4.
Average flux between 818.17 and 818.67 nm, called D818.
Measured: 71.4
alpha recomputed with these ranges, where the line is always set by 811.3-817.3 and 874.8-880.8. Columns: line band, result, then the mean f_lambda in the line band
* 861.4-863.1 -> 0.12 mag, 58.2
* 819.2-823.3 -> 0.01 mag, 69.2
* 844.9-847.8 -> -0.06 mag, 70.3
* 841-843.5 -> 0.08 mag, 62.7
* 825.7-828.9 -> 0.07 mag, 64.6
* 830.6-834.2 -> 0.04 mag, 66.3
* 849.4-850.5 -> -0.05 mag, 69.4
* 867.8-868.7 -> 0.16 mag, 55.5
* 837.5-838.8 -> 0.02 mag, 66.4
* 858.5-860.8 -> 0.06 mag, 61.8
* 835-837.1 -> 0.07 mag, 63.6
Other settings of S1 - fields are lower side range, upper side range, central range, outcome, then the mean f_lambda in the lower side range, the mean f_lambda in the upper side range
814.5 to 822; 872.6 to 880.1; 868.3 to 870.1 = 0.031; 69.9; 63.8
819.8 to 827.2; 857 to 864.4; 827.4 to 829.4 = 0.059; 68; 60.7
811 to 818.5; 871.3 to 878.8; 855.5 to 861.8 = 0.067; 70.3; 64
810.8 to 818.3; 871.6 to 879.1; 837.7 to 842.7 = 0.016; 70.2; 64.2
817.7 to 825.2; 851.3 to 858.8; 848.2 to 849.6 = -0.061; 68.6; 63.2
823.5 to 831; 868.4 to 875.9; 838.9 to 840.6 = -0.069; 66.5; 63.3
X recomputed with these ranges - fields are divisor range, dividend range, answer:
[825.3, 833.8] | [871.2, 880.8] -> 1.08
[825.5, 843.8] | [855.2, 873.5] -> 1.01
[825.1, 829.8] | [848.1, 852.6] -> 1.06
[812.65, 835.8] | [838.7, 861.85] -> 1.02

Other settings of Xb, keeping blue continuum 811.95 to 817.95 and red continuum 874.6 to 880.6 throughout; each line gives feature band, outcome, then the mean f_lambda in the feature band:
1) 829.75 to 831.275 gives 0.01 mag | 67.6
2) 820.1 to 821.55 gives 0.00 mag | 69.5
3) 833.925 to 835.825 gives 0.01 mag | 67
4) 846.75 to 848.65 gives -0.04 mag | 69.1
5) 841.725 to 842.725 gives 0.09 mag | 61.4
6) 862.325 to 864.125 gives 0.11 mag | 58.2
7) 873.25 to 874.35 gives -0.05 mag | 66.3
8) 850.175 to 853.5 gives 0.03 mag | 64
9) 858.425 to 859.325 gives 0.04 mag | 62.8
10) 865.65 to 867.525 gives 0.06 mag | 60.6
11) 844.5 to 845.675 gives -0.04 mag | 69.3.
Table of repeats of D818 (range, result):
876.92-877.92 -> 59.8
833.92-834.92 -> 68.3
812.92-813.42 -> 73.5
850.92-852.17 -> 62.9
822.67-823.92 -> 63.4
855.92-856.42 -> 61.8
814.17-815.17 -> 74.3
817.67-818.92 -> 69.6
